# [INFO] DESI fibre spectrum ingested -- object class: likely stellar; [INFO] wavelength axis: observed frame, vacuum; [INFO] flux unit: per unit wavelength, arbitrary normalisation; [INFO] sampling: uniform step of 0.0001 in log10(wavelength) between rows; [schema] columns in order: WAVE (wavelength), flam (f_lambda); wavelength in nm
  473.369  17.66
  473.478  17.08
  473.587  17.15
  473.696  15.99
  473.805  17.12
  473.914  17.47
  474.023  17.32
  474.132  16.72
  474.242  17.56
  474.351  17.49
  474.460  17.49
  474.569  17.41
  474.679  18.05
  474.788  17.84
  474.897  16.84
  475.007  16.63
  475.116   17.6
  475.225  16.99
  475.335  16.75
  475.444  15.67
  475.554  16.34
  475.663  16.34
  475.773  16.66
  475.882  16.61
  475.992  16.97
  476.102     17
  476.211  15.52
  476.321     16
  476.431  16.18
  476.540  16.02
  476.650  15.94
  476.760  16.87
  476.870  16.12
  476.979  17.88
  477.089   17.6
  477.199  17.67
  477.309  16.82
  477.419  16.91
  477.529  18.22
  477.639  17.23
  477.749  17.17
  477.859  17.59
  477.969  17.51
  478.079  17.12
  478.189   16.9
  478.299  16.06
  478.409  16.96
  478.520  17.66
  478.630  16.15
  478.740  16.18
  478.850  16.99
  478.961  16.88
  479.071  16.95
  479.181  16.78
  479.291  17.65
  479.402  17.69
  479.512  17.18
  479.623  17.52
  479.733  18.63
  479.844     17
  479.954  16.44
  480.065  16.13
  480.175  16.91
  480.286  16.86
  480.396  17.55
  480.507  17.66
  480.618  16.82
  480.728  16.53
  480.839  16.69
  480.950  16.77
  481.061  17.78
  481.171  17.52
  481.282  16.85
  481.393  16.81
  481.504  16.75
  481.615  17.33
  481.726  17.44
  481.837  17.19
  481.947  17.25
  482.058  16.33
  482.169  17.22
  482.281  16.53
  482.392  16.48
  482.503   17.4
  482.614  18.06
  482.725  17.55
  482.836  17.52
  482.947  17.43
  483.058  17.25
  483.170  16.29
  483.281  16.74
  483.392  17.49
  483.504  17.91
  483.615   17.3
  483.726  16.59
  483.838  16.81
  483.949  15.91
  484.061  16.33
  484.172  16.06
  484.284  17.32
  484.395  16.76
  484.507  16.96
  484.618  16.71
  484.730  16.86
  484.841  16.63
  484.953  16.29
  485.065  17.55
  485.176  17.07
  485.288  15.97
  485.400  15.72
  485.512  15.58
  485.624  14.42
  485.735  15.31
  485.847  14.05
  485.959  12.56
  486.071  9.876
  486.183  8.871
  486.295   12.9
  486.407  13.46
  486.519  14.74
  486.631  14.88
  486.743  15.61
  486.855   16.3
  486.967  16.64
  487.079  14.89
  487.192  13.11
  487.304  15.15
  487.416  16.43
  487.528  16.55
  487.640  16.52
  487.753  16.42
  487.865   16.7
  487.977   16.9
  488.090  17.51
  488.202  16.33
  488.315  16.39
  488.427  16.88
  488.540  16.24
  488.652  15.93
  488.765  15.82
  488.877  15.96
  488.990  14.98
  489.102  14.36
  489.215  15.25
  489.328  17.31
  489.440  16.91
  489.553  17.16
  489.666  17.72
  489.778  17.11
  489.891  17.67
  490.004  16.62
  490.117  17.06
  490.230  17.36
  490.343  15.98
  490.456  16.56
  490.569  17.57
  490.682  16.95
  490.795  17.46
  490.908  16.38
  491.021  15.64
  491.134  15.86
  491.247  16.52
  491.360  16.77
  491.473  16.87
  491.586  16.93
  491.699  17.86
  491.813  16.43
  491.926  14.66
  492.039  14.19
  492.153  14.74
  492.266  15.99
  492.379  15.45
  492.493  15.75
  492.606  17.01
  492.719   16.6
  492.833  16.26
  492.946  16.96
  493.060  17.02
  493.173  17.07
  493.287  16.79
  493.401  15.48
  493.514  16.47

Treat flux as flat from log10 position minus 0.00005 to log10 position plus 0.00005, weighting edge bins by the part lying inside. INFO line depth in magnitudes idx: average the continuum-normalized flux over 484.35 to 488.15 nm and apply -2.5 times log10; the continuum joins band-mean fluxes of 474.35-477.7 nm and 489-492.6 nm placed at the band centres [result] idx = 0.08 mag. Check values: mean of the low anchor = 16.9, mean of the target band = 15.3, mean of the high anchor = 16.4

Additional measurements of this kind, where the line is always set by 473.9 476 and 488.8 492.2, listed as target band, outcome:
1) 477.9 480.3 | -0.009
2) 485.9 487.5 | 0.183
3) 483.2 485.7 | 0.005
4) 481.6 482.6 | -0.019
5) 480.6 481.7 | -0.014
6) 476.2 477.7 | 0.009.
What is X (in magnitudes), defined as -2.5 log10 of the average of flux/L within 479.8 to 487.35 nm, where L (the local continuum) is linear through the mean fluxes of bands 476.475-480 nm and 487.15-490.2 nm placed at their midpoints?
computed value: 0.03 mag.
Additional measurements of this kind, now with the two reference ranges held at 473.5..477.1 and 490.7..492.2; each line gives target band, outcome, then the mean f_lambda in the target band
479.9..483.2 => -0.029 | 17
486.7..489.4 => 0.022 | 16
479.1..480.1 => -0.036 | 17.2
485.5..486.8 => 0.216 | 13.5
